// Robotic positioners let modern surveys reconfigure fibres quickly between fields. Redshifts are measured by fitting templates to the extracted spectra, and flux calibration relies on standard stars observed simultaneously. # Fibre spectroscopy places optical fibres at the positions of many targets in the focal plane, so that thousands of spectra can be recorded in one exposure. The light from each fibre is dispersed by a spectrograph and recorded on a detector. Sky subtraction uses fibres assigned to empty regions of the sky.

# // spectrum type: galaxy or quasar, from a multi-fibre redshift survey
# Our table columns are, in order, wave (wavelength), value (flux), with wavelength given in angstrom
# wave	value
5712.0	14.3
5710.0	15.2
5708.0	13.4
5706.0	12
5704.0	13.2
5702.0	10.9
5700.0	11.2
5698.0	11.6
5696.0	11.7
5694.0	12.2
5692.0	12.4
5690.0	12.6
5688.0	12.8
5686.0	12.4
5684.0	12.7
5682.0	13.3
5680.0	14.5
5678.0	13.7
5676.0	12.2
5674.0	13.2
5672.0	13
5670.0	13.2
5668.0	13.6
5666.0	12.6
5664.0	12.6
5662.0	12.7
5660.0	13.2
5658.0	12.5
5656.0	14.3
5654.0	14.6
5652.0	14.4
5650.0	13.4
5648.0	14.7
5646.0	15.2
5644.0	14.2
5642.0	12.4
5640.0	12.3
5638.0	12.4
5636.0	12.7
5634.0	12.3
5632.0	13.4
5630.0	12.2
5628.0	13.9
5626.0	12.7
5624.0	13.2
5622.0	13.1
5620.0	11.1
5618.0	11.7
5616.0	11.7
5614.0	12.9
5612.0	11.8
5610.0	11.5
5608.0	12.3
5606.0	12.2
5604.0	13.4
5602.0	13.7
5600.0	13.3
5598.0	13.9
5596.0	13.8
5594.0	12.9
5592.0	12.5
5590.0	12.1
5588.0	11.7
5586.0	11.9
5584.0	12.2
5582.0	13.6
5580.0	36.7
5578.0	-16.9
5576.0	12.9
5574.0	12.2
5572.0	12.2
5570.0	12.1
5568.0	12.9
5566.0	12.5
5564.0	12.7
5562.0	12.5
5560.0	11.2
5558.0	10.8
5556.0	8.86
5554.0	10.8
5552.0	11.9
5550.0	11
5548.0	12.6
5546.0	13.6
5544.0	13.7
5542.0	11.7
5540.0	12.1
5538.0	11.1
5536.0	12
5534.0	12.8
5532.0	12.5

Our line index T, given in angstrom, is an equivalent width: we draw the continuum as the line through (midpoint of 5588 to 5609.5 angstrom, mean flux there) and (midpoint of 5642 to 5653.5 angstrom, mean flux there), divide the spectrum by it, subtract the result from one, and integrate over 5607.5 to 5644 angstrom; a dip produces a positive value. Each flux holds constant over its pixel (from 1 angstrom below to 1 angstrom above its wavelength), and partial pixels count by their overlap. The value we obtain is 3.11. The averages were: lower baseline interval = 12.9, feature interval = 12.5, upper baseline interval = 14.2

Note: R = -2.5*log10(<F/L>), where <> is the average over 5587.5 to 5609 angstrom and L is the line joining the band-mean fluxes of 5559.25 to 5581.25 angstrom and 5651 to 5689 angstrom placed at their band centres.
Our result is -0.05 mag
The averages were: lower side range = 11.9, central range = 12.9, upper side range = 13.2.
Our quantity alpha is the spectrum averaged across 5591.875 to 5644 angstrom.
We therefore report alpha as 12.7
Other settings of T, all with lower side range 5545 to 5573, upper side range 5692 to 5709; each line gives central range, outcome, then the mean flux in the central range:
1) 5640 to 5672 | -4.1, 13.5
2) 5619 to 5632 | -0.9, 12.8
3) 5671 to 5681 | -1.1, 13.3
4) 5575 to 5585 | 0.1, 11.7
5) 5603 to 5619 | -0.4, 12.2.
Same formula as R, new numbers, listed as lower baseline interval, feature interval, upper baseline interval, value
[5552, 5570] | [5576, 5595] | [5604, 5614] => -0.001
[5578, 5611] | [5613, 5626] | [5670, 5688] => 0.078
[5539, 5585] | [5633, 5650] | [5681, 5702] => -0.101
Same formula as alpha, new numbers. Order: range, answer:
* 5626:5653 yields 13.3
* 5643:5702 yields 13.1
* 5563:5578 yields 10.5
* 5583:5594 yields 12.2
